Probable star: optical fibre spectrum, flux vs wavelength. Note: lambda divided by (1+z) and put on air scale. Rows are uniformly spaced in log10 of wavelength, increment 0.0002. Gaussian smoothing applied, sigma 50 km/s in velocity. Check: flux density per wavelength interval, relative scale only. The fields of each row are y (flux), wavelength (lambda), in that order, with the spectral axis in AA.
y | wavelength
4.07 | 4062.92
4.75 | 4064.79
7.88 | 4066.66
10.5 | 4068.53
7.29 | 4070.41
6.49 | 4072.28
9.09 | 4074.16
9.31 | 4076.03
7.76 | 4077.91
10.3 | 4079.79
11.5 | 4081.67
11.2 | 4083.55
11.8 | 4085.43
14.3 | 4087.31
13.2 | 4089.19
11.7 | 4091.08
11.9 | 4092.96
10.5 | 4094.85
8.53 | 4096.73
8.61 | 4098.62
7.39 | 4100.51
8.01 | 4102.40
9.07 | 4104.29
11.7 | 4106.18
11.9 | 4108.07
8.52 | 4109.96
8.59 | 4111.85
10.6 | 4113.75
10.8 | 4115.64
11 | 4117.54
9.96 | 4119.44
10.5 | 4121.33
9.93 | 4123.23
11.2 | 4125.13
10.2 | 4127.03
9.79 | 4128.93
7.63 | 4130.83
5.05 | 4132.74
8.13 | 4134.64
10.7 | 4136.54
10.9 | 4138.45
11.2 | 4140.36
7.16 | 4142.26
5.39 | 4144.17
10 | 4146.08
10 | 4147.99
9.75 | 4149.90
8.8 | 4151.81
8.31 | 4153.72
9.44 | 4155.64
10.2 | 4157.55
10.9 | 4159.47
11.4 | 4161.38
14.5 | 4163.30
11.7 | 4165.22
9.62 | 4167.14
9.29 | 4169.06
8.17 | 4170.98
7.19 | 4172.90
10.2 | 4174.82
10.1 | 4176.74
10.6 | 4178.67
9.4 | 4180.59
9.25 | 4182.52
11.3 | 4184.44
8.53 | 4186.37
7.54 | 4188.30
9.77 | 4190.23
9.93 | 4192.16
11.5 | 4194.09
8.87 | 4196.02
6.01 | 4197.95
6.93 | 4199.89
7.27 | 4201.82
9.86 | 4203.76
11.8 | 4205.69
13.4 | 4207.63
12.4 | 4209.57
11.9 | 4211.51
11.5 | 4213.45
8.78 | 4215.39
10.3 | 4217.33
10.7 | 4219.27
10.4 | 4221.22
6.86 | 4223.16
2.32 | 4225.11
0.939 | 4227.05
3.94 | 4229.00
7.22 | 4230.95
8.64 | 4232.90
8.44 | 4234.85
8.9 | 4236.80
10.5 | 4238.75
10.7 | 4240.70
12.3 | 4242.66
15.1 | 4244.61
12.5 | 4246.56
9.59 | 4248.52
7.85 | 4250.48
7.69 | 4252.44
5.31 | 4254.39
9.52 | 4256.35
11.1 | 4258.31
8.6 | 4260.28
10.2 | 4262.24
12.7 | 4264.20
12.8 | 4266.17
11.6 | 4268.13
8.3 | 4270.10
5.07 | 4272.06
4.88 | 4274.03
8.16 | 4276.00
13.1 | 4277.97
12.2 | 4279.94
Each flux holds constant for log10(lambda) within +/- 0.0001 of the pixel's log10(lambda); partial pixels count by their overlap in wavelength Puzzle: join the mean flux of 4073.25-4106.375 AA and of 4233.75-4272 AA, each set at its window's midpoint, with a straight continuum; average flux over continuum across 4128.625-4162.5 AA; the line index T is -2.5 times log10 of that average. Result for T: 0.12 mag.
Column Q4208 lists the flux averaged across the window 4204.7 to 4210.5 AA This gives 12.5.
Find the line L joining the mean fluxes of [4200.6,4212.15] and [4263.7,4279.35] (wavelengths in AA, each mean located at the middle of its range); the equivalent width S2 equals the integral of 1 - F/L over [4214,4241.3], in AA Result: 7.1 AA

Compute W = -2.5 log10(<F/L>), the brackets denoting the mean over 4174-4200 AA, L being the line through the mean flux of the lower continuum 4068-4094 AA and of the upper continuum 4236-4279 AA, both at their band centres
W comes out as 0.08 mag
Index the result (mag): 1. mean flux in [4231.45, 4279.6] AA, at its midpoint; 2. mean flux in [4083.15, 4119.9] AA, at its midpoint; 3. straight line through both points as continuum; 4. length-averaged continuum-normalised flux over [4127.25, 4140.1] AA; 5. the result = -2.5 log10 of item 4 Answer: 0.16 mag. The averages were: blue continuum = 10.5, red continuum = 9.74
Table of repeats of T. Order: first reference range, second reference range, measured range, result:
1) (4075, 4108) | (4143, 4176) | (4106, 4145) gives 0.06 mag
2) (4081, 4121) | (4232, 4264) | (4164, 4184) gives 0.06 mag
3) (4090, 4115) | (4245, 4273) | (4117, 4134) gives 0.04 mag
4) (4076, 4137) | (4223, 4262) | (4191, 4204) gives 0.05 mag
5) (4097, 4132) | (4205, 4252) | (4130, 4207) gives 0.02 mag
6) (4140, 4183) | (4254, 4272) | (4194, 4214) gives -0.03 mag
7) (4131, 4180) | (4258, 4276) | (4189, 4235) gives 0.08 mag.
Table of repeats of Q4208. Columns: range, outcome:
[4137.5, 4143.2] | 9.76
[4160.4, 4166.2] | 12.5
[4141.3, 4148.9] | 8.14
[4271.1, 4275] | 4.97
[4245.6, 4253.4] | 9.39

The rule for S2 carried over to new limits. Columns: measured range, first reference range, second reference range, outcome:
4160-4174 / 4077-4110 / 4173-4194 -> -0.69 AA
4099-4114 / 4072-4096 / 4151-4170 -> 1.82 AA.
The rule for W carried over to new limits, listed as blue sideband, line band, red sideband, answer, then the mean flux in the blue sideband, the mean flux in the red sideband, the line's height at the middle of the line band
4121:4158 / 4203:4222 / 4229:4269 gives -0.15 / 9.18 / 9.91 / 9.67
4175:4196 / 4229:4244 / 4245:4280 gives 0.04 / 9.77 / 9.53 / 9.61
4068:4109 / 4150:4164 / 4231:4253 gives -0.03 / 10.1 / 10.1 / 10.1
